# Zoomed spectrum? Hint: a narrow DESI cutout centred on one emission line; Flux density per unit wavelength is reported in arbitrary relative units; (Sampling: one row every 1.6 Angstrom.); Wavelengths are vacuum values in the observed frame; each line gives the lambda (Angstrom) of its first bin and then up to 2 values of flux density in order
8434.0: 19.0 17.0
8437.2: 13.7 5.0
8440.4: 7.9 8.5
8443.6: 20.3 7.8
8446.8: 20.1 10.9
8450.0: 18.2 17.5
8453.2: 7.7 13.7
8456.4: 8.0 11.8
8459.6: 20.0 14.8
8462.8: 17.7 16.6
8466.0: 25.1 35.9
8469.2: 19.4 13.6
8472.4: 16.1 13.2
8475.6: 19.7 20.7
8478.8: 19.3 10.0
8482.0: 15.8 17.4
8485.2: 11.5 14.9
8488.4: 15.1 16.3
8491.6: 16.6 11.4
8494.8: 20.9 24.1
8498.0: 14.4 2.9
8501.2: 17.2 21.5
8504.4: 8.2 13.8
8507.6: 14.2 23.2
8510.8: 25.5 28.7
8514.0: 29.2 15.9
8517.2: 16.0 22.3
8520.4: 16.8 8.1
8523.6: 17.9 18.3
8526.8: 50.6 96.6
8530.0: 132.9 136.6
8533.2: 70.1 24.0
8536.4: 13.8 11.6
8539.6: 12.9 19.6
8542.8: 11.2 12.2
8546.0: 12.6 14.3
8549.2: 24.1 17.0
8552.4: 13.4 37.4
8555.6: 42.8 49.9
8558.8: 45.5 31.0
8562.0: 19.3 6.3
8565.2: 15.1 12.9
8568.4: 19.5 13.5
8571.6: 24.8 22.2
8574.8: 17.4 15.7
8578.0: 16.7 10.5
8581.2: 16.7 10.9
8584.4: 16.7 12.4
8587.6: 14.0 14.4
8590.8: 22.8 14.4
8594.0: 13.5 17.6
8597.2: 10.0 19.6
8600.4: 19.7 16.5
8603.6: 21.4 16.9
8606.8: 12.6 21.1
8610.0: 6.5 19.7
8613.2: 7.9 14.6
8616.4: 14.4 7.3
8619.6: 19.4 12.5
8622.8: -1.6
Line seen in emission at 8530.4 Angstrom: H-alpha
